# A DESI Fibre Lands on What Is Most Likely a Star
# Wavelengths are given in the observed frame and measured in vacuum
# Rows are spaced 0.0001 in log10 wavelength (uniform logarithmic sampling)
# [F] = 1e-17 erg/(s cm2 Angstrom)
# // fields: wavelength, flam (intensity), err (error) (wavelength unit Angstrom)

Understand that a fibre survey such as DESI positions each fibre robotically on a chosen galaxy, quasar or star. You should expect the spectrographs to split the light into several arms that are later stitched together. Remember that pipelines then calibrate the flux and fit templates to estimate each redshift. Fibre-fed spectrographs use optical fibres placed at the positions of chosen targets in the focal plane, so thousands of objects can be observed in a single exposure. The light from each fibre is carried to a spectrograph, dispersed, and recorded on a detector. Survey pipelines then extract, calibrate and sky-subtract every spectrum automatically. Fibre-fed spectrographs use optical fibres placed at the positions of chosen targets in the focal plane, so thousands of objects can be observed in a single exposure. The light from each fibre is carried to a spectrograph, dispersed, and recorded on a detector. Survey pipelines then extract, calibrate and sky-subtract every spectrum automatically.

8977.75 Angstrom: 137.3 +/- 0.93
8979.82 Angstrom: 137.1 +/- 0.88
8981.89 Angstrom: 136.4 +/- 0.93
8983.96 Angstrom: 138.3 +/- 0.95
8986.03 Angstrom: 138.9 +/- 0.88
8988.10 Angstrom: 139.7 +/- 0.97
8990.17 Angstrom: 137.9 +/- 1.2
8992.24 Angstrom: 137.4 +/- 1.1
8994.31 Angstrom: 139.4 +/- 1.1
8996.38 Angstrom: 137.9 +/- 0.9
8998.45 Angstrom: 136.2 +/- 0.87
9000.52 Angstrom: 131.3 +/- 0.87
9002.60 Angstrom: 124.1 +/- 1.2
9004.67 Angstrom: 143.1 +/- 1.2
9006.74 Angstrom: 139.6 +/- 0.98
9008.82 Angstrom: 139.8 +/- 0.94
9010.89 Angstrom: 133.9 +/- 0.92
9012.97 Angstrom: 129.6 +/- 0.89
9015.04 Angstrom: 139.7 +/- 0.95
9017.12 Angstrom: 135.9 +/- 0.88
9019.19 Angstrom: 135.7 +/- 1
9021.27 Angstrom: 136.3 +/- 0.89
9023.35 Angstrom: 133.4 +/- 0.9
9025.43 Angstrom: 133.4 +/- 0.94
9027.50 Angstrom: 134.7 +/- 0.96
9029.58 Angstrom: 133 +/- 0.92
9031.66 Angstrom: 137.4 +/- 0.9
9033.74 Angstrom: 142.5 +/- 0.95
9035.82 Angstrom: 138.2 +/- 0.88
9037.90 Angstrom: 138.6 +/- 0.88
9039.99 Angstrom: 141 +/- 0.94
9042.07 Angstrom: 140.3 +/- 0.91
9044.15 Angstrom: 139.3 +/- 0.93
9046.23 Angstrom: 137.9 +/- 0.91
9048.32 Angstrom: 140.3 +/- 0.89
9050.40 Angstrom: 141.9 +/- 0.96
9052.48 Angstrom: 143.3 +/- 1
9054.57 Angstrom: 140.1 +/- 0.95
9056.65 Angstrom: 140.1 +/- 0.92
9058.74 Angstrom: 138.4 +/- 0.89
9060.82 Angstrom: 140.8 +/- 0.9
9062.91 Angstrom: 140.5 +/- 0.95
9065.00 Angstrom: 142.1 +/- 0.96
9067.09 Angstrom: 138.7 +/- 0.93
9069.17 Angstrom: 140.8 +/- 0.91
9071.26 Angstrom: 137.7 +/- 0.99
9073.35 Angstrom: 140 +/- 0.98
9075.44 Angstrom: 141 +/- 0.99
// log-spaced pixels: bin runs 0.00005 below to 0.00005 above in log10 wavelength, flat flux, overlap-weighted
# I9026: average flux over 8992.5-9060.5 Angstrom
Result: 137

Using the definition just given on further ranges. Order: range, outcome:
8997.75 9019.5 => 135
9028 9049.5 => 139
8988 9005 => 136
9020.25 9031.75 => 134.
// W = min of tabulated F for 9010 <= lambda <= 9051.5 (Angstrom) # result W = 129.6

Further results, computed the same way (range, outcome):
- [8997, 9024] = 124.1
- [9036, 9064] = 137.9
